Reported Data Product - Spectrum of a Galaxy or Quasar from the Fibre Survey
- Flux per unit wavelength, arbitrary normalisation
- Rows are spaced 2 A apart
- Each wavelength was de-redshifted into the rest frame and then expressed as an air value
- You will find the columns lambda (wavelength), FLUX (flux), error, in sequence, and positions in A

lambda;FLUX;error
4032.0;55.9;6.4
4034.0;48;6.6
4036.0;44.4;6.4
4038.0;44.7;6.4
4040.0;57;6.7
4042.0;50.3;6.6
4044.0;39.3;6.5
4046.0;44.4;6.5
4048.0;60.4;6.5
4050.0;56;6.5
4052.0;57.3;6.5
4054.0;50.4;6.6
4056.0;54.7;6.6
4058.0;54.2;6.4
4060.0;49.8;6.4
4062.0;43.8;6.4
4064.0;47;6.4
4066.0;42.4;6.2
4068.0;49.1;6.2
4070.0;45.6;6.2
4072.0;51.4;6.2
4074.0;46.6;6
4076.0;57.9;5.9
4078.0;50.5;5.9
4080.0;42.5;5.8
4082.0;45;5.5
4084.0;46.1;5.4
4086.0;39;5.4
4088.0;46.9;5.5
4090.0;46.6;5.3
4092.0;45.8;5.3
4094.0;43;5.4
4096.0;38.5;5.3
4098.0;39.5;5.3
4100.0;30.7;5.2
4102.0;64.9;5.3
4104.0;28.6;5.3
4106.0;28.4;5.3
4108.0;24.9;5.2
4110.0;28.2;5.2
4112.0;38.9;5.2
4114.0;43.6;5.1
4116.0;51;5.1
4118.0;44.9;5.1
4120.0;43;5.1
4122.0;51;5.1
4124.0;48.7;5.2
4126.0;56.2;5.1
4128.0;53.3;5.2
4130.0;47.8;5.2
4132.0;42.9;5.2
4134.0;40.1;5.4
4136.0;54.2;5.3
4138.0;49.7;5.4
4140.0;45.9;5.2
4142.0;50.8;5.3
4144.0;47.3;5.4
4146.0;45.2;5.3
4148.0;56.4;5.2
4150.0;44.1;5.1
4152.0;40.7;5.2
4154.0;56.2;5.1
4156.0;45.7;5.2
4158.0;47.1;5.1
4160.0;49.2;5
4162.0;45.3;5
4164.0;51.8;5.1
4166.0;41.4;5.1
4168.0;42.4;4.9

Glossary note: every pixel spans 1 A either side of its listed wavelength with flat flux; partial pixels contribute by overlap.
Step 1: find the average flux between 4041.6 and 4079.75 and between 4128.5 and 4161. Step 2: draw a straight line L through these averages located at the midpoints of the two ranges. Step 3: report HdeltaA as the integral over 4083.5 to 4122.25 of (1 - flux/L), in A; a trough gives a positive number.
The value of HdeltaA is 6.3 A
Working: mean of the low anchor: 49.9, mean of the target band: 40.9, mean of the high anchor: 47.8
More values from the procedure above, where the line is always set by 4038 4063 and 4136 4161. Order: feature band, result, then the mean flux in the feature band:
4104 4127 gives 3.8 A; 41.1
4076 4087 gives 1.0 A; 45.8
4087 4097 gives 1.2 A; 44.2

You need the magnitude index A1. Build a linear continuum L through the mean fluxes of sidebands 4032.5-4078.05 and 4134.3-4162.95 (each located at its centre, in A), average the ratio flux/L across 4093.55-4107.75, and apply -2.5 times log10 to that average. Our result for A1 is 0.272 mag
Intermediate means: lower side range 49.8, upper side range 48.2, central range 38.2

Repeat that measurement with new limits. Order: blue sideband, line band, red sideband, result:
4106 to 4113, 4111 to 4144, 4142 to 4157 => -0.24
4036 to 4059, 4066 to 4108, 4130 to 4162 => 0.14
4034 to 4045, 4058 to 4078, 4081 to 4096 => -0.07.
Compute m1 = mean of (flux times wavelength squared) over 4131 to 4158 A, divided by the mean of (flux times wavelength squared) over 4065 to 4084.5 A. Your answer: 1.03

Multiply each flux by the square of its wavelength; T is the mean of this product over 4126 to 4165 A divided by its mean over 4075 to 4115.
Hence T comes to 1.19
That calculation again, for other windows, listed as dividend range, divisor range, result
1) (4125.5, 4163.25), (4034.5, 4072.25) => 1.02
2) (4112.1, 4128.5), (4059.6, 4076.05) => 1.04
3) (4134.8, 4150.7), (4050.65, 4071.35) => 1.03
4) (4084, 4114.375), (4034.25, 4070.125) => 0.81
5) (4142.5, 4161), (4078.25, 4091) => 1.11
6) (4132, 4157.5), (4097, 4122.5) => 1.23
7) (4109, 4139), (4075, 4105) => 1.06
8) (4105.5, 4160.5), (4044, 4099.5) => 0.99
